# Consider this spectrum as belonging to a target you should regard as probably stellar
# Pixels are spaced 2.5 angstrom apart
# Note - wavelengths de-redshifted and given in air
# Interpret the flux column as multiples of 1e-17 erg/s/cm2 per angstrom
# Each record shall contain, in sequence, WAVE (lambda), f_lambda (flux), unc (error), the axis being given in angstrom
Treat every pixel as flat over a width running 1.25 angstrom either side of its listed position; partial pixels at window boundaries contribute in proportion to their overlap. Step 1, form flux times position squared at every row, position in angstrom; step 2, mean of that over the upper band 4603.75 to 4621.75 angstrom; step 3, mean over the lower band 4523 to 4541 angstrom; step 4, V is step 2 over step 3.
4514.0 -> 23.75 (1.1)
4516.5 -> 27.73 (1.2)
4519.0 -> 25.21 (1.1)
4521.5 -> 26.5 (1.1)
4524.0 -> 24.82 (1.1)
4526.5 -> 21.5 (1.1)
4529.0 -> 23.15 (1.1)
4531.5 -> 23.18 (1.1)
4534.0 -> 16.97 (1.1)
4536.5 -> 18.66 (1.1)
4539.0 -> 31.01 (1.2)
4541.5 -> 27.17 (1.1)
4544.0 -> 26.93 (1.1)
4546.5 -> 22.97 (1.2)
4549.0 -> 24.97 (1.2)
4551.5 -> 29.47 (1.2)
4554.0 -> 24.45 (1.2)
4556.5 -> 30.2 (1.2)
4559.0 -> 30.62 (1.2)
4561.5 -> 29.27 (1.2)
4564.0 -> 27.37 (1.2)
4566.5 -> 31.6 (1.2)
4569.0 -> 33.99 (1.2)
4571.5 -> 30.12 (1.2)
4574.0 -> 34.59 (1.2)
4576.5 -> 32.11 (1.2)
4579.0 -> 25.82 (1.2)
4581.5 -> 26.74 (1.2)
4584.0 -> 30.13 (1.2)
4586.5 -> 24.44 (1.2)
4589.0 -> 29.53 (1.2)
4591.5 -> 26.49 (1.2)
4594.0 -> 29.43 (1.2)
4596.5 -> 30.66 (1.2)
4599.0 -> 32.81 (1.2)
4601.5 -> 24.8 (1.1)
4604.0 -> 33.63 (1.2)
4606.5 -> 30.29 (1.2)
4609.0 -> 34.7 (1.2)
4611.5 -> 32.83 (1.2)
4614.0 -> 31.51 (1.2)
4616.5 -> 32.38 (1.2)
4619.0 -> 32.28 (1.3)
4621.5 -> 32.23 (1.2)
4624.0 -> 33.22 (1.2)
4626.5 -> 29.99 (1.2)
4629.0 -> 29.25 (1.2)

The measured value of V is 1.47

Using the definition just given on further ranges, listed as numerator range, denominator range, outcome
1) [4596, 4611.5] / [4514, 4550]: 1.33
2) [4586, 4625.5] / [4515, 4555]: 1.29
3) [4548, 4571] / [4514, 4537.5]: 1.28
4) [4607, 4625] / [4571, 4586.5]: 1.13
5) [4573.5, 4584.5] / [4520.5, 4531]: 1.27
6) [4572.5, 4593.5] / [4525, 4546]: 1.25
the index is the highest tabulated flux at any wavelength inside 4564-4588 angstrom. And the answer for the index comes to 34.59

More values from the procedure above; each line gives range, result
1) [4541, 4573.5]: 33.99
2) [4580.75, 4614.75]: 34.7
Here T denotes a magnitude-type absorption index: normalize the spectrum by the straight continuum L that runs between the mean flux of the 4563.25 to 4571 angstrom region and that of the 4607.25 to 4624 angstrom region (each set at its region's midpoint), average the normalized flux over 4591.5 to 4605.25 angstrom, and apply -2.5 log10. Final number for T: 0.076 mag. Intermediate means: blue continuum 31.1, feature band 29.9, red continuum 32.6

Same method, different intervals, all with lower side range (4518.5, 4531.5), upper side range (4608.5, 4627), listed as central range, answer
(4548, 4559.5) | -0.05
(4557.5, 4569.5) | -0.11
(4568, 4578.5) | -0.14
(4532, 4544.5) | 0.06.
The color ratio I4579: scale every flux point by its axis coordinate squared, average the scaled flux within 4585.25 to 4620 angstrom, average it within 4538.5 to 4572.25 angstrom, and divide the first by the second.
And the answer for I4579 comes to 1.1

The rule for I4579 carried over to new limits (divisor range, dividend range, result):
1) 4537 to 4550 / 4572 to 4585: 1.16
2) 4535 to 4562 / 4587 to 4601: 1.12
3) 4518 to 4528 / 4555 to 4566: 1.22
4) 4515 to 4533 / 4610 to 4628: 1.37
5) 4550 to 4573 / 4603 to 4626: 1.12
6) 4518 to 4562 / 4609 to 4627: 1.32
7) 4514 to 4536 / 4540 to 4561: 1.17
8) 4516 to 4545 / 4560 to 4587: 1.25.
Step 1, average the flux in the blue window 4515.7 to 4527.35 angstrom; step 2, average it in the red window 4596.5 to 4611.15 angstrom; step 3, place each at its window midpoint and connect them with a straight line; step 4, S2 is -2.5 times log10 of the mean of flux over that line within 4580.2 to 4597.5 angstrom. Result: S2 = 0.08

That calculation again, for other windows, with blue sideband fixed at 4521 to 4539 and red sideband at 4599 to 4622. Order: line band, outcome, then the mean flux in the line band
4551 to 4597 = -0.071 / 29.3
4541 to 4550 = -0.048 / 25.4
